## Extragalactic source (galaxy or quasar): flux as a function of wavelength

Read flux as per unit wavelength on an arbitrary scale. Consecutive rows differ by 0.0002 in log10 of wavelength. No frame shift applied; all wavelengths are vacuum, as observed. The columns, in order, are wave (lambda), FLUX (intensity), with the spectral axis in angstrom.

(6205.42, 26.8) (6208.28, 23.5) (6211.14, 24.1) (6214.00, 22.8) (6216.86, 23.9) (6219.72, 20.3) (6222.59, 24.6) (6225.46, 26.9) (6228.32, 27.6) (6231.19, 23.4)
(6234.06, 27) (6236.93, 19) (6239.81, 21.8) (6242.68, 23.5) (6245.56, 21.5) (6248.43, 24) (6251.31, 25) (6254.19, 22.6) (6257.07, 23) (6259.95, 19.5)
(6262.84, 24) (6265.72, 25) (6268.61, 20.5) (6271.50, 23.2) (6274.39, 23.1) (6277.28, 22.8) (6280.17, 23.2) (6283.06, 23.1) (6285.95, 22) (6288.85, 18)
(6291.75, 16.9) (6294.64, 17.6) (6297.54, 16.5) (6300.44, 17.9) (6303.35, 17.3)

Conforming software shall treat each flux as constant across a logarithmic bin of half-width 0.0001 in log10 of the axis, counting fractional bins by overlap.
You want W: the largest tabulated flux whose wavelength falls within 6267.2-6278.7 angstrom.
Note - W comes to 23.2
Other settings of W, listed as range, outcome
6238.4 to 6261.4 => 25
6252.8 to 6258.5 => 23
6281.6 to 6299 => 23.1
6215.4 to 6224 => 24.6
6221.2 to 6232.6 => 27.6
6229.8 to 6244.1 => 27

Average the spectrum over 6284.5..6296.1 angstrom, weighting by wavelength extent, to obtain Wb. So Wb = 18.6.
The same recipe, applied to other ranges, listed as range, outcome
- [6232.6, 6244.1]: 22.8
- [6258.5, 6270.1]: 22.2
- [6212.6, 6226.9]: 23.7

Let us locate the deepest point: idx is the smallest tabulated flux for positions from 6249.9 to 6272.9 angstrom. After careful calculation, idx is 19.5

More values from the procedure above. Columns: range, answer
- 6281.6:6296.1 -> 16.9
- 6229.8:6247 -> 19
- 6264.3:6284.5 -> 20.5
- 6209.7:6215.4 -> 22.8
